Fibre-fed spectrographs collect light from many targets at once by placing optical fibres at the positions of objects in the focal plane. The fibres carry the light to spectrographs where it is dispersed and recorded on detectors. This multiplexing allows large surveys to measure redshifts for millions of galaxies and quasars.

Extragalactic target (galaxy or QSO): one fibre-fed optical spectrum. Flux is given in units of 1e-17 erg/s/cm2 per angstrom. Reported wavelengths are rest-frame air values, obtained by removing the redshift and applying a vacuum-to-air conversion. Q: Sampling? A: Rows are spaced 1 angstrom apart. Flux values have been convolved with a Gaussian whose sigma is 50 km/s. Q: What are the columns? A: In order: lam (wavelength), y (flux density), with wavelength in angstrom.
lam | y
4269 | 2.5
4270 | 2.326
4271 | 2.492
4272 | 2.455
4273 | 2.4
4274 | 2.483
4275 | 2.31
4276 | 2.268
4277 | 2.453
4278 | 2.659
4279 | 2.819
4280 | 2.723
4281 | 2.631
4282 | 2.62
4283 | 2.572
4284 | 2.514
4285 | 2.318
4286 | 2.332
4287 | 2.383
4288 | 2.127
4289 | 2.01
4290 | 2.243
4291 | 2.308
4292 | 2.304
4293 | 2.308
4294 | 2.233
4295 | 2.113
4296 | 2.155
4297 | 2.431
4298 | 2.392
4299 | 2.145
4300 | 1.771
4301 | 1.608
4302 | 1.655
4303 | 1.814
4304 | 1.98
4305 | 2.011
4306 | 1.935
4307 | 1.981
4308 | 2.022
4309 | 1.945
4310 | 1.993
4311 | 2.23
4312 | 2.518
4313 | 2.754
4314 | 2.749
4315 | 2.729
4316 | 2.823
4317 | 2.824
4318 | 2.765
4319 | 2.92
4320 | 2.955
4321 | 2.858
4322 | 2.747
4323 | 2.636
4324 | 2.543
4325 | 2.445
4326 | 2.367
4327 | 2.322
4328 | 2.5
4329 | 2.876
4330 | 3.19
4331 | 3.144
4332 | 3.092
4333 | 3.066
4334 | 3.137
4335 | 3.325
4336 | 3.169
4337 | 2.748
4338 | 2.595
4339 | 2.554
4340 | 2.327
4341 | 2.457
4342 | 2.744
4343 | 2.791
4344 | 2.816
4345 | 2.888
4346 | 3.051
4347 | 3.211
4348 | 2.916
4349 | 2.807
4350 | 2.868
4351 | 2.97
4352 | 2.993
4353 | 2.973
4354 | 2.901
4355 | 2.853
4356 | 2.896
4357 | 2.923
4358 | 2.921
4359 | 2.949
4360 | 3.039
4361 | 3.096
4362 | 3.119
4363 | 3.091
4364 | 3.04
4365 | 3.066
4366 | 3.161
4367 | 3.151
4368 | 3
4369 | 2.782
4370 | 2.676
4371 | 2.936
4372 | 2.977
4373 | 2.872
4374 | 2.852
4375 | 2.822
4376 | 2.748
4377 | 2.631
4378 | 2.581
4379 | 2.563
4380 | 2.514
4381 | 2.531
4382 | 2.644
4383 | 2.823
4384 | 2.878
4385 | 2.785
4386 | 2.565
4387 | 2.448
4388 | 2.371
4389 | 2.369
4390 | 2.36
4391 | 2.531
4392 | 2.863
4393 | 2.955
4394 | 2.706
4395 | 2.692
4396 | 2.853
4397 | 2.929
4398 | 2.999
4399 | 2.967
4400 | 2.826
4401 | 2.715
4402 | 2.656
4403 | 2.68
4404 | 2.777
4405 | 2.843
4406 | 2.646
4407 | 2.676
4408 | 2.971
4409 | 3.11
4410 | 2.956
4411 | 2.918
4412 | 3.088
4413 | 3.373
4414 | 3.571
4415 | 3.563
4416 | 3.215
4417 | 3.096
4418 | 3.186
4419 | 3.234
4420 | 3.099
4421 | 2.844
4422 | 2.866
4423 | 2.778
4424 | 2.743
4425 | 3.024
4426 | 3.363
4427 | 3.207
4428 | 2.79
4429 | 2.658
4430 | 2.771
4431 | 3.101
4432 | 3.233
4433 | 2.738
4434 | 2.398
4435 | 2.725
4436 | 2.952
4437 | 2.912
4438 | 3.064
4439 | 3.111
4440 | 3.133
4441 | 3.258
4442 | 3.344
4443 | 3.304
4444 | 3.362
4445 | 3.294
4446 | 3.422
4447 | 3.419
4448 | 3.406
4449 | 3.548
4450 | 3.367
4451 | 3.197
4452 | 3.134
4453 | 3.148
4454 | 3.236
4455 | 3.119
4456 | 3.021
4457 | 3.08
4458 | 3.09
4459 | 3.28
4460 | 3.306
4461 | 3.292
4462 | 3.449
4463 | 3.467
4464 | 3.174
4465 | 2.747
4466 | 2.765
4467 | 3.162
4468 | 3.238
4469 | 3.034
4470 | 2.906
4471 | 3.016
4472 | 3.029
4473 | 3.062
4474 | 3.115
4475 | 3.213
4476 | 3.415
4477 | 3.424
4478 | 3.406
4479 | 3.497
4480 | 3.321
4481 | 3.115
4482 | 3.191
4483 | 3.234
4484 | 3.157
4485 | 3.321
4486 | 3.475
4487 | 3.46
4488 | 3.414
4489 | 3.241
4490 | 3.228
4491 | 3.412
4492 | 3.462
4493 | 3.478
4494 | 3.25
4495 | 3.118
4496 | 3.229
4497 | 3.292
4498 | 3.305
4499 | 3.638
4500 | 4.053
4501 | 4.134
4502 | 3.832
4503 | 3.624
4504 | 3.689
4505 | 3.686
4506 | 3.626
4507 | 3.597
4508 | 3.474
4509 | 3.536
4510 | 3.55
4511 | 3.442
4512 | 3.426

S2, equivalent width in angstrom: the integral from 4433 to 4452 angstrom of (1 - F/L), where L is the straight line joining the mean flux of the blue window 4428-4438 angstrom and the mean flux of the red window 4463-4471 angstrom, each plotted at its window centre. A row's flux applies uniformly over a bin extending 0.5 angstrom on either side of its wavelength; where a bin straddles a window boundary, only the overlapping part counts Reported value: -1.8 angstrom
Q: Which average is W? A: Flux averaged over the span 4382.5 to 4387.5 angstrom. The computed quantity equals 2.7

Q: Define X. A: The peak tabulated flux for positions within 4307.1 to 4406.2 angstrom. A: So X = 3.325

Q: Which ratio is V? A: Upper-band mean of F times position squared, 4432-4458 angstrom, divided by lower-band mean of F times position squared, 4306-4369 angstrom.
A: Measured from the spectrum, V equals 1.18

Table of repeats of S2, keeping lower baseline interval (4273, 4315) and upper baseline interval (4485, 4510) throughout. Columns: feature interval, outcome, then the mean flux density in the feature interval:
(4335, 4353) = -1.8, 2.84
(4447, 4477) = 1.0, 3.18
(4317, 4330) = -1.3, 2.69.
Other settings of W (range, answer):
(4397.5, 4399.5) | 2.98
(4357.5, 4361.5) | 3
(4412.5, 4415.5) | 3.5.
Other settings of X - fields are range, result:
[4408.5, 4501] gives 4.134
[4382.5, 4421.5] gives 3.571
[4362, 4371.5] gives 3.161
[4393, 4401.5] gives 2.999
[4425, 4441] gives 3.363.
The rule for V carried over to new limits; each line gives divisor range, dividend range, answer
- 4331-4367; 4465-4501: 1.19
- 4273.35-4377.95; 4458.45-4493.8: 1.32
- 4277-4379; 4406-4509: 1.29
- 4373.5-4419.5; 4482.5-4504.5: 1.28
